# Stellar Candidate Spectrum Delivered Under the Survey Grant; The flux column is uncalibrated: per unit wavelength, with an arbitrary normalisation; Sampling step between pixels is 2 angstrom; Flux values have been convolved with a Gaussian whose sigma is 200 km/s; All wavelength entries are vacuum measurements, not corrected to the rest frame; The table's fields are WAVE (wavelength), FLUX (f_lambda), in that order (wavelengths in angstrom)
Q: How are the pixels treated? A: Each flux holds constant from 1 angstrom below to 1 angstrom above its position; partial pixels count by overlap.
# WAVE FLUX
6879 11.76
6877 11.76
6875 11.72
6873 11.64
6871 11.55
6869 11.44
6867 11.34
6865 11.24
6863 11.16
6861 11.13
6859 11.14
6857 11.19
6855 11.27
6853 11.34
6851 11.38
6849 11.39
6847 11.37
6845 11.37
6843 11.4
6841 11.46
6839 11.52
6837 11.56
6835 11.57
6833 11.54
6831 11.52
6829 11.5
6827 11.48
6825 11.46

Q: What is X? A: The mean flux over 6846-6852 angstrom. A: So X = 11.4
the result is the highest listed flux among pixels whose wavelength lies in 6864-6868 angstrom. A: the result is 11.34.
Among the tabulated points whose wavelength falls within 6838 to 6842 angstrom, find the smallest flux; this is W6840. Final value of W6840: 11.46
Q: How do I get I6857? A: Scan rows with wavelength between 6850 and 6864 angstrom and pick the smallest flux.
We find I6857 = 11.13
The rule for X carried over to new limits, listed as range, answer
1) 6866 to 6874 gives 11.5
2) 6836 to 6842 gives 11.5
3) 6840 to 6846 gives 11.4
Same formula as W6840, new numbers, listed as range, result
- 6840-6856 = 11.27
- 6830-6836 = 11.52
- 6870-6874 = 11.55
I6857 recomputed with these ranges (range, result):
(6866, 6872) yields 11.34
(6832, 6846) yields 11.37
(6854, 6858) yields 11.19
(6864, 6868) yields 11.24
